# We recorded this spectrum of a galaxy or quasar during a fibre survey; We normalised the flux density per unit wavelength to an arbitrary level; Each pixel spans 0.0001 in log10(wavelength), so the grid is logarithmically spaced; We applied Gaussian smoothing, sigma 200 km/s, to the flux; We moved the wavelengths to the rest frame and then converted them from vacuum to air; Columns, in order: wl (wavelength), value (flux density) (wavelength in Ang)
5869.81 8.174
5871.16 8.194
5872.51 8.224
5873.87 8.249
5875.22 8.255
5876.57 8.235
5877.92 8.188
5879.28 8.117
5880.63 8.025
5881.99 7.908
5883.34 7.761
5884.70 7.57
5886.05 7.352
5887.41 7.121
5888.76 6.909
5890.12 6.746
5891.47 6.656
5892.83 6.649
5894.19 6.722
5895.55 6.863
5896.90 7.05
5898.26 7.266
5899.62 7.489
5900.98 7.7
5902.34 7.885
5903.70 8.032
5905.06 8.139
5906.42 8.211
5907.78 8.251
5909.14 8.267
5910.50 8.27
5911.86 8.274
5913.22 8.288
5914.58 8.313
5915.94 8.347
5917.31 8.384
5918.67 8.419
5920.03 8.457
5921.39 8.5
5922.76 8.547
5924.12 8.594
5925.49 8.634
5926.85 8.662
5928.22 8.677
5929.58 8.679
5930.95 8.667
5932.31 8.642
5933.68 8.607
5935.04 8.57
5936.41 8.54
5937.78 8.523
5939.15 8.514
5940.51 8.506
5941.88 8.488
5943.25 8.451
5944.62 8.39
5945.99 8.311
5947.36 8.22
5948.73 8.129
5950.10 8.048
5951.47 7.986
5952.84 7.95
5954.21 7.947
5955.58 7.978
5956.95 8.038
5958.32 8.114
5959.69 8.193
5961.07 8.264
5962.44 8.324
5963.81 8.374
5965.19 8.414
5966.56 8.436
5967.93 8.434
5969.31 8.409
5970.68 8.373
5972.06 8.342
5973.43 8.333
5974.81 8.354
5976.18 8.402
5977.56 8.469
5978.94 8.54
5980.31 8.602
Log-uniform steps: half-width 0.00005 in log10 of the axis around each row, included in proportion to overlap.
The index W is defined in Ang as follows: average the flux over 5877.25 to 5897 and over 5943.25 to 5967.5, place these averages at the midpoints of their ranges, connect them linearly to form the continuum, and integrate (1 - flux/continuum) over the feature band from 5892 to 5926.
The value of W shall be -1.7 Ang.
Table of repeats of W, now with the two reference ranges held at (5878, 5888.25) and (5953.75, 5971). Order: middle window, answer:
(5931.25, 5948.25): -0.8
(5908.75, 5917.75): -0.4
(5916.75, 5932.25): -1.1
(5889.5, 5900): 1.2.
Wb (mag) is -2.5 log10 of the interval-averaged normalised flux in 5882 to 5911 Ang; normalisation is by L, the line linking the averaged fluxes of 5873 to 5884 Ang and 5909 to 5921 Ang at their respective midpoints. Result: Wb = 0.10 mag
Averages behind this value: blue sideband 8.09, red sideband 8.35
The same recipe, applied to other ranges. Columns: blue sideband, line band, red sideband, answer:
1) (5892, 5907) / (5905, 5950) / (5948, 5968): -0.09 mag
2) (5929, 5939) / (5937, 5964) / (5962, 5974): 0.03 mag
